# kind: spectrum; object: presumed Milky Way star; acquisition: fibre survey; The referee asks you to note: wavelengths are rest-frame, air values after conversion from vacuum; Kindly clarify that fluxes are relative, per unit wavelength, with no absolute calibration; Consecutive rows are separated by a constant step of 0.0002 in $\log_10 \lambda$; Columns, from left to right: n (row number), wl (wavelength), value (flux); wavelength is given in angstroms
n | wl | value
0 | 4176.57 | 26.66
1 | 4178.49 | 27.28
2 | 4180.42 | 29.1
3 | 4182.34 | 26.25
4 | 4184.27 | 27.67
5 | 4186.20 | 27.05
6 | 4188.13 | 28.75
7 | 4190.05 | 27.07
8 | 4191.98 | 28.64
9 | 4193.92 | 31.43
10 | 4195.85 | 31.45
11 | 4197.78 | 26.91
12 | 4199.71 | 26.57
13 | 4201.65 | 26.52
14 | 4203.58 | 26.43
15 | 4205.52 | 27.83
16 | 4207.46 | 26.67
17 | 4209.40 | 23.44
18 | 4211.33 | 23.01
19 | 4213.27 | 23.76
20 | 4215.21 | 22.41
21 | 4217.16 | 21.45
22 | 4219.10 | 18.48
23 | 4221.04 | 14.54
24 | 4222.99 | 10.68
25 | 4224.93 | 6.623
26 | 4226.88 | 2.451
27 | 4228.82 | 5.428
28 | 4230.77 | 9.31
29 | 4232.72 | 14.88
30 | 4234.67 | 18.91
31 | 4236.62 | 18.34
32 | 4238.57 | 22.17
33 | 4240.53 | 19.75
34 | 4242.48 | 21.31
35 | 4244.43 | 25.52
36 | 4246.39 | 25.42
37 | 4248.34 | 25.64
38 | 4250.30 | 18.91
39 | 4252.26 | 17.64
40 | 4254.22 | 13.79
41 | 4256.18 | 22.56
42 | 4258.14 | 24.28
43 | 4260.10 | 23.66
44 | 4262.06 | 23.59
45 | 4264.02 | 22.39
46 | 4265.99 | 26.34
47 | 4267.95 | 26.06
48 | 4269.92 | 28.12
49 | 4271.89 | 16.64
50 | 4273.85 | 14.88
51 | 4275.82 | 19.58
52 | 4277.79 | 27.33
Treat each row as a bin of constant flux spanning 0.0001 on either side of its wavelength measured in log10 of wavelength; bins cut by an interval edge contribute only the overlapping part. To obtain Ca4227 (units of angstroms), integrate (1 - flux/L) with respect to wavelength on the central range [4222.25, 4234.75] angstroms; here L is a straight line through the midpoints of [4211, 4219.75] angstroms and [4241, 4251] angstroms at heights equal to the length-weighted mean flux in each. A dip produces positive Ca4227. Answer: 7.5 angstroms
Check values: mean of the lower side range 21.8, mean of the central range 9.09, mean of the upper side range 23.3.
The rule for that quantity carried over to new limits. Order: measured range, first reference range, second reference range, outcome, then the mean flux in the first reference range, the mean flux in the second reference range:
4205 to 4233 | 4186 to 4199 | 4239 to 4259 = 10.0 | 28.8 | 21.5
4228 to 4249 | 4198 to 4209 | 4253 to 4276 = 4.4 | 26.6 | 21.9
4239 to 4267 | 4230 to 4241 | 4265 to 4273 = -2.0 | 17.2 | 24.1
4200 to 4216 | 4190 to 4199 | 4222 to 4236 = -2.6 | 29.2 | 9.98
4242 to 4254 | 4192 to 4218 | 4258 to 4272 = 1.4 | 26.1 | 24.3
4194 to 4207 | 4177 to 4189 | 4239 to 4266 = -0.8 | 27.6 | 22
